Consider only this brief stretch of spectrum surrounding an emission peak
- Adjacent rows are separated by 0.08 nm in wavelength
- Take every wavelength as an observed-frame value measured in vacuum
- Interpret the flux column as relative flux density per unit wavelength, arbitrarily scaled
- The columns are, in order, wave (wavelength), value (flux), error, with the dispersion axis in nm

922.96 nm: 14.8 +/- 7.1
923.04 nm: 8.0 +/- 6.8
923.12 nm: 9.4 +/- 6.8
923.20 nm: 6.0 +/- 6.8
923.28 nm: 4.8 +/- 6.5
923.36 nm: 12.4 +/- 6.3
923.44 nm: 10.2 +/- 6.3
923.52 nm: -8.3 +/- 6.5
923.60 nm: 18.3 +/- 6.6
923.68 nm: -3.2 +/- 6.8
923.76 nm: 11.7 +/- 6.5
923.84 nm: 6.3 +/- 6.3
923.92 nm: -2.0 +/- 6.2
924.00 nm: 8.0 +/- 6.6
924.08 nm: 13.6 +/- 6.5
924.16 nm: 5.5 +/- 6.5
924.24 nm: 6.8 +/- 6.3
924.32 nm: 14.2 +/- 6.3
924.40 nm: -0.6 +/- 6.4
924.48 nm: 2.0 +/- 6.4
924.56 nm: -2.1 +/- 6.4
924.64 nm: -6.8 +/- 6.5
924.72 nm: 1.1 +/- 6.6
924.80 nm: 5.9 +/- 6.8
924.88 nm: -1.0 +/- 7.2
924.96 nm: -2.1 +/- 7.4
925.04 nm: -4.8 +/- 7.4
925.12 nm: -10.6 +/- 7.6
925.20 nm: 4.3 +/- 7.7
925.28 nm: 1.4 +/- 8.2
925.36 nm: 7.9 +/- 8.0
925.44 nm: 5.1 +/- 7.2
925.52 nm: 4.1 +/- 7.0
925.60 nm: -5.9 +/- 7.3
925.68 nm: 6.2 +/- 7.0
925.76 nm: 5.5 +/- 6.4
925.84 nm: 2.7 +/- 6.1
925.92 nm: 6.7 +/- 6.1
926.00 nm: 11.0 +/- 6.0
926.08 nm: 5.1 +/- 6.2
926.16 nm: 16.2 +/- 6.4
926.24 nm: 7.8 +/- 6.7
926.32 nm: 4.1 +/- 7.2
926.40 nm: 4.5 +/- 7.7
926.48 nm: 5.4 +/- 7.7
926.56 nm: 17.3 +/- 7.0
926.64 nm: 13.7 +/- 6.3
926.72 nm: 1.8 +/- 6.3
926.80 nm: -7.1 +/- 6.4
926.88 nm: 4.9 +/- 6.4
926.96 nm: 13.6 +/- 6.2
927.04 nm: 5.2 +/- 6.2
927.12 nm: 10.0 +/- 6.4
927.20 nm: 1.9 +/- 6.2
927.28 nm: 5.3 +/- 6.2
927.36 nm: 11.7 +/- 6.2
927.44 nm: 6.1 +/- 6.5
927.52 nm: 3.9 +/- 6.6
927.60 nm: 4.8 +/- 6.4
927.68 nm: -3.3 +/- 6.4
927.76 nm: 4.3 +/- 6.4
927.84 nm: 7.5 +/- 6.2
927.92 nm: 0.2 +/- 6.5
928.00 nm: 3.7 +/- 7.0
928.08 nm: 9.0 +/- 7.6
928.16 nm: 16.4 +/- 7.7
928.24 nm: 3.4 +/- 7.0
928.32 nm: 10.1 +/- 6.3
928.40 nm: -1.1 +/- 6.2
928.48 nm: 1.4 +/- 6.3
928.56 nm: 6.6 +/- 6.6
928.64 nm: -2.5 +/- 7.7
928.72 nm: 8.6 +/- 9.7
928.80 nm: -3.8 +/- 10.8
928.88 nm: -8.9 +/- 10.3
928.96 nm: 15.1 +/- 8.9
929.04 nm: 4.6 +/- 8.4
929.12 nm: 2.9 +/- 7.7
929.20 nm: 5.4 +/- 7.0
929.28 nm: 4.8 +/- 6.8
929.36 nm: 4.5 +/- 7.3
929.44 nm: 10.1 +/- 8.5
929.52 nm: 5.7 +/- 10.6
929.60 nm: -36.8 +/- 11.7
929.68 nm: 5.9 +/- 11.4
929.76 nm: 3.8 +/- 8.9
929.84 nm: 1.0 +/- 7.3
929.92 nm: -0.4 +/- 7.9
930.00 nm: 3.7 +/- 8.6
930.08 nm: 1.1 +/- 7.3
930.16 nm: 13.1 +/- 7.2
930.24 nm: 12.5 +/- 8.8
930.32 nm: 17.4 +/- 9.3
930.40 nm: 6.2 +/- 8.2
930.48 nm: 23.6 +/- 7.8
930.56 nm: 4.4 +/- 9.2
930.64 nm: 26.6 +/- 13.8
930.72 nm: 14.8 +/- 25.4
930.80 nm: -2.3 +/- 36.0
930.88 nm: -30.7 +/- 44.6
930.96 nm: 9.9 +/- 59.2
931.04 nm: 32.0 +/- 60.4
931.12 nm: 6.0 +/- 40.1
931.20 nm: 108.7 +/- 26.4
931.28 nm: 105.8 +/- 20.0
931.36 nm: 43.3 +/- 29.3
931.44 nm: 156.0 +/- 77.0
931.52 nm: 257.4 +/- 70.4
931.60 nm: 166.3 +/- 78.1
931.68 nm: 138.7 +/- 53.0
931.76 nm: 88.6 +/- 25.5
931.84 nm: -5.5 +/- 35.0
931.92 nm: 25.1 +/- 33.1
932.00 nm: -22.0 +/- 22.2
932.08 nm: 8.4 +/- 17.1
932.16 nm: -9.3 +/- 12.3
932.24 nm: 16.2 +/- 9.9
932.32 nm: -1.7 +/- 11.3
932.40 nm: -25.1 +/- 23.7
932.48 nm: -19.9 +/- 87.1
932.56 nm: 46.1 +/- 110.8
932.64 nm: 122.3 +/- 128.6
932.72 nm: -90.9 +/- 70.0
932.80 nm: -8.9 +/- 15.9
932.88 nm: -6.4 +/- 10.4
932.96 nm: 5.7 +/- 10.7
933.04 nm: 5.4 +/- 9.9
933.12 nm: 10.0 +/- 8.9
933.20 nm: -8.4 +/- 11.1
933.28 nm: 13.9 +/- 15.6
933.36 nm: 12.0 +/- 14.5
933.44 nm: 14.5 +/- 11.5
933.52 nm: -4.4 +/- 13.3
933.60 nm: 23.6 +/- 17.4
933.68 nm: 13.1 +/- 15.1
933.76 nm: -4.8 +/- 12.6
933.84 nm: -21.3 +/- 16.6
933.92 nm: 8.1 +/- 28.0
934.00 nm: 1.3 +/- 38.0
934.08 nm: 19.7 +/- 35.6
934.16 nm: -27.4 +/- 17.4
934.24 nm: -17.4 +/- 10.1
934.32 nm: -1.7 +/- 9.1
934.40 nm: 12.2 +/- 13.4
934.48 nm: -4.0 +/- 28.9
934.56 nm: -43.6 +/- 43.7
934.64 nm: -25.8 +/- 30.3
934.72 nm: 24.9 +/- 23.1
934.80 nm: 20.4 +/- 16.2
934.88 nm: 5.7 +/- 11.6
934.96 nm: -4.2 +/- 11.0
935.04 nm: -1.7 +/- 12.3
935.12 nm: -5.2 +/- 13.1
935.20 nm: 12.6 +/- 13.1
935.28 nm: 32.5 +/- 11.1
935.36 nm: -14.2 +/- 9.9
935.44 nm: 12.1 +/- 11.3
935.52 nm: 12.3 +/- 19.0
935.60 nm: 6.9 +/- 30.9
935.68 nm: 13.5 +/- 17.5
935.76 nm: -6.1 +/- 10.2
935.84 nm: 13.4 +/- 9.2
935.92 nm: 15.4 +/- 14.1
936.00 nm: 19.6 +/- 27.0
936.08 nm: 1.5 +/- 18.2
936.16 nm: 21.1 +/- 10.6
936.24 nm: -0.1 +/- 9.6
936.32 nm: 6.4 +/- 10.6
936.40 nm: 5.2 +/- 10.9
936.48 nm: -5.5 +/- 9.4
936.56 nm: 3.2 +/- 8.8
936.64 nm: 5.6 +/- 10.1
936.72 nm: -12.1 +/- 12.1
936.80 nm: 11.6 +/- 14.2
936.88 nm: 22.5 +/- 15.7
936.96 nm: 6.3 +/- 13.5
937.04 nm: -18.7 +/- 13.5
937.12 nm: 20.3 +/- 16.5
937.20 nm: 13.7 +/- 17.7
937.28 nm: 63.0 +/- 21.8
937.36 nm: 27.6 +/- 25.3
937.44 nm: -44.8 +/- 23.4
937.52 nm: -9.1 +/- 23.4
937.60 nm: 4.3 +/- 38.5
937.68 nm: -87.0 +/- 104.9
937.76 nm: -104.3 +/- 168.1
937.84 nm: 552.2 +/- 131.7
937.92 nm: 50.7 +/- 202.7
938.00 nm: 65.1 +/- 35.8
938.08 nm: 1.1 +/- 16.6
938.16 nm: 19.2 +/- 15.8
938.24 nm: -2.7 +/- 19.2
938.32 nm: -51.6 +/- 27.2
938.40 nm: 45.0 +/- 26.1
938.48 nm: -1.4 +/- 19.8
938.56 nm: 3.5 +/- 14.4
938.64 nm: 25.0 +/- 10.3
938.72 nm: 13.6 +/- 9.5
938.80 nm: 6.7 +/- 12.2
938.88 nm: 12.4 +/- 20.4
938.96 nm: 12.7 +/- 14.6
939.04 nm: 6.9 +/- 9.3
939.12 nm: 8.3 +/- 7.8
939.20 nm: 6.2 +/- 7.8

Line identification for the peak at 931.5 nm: [O III] 5007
